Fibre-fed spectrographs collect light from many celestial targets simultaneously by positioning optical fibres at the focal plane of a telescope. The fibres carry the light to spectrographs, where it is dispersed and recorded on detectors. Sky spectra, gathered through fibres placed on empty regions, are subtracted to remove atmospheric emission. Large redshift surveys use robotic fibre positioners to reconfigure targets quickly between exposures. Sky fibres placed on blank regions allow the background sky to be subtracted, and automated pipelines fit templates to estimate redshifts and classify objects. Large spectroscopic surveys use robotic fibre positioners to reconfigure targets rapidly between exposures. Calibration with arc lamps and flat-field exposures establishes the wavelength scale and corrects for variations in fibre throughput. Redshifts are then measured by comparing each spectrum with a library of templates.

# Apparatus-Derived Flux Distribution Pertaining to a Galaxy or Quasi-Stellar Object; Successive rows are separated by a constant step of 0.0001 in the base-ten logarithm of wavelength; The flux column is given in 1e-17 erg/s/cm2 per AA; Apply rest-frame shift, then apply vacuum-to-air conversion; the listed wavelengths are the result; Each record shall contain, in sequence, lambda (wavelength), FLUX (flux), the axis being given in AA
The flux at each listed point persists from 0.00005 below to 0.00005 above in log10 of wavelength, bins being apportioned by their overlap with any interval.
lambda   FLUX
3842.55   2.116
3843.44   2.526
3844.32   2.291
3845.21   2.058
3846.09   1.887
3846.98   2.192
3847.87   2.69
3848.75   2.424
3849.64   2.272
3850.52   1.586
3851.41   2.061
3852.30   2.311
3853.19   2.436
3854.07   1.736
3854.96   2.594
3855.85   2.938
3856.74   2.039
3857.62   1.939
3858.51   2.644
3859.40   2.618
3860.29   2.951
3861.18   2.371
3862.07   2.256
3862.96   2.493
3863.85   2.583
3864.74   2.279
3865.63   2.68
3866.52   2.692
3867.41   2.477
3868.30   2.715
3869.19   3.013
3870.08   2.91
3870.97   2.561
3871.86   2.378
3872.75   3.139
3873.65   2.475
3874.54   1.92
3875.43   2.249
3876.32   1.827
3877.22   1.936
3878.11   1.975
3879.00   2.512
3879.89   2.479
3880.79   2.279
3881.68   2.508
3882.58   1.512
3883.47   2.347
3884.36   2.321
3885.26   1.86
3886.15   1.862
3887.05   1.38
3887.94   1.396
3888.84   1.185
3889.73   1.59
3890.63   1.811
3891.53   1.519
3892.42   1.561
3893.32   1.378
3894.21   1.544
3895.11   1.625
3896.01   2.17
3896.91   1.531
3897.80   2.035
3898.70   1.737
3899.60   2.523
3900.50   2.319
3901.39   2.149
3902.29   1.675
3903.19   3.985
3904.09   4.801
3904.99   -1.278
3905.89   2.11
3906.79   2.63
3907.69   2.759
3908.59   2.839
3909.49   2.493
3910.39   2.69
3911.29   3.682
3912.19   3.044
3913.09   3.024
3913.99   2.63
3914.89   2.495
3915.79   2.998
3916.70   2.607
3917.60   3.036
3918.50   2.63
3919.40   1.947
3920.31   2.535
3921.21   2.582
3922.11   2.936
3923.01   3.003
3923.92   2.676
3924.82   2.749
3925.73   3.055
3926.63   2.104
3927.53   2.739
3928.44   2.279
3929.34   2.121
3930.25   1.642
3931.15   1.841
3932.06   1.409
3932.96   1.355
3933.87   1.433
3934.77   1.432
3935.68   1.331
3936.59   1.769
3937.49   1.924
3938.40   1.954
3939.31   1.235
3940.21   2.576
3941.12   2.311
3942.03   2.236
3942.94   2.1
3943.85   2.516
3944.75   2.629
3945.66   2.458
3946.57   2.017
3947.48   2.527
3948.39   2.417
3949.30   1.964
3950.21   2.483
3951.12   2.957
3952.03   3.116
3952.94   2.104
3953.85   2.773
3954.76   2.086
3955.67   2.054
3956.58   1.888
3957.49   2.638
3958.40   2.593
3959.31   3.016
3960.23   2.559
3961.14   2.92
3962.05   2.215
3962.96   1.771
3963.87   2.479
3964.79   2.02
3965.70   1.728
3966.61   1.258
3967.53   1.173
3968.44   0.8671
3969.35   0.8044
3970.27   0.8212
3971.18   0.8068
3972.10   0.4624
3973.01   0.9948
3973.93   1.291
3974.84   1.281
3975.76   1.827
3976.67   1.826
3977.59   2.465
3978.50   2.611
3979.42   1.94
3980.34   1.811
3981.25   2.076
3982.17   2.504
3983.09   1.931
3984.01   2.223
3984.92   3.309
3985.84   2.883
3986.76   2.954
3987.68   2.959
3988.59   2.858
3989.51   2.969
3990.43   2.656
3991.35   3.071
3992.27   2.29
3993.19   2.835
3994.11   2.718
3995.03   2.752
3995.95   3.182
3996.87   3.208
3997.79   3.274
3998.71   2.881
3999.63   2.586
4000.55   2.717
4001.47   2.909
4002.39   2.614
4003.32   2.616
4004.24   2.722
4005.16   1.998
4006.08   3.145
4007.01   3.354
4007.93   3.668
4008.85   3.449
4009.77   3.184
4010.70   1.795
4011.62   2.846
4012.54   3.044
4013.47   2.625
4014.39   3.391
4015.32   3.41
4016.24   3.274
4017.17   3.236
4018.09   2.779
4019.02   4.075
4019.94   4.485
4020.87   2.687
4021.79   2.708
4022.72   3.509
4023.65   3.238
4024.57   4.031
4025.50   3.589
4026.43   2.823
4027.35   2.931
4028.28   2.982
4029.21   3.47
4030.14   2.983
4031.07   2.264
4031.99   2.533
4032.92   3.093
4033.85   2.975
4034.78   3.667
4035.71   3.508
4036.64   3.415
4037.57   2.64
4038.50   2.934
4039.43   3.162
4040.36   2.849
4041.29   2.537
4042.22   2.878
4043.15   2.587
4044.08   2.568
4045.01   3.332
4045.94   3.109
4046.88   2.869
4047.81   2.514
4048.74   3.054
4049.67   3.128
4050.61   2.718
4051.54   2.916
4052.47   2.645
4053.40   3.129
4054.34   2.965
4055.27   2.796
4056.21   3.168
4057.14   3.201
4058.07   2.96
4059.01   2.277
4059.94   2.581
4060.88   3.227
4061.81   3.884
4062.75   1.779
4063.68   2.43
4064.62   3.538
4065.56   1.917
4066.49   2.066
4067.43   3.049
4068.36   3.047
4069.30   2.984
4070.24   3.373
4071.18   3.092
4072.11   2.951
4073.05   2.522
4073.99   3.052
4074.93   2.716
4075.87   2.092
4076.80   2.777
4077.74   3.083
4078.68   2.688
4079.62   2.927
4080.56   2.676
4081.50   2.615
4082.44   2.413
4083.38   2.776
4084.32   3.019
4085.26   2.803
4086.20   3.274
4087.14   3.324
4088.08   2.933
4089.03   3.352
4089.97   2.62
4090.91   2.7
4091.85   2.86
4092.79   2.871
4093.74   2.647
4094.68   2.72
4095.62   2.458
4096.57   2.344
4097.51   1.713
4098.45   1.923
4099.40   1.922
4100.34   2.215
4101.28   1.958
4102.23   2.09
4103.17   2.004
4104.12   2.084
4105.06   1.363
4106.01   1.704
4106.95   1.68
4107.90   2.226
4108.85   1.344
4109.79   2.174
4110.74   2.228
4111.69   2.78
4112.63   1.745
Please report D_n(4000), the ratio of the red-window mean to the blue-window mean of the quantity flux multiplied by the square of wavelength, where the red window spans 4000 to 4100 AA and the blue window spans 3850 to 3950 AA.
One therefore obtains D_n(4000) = 1.38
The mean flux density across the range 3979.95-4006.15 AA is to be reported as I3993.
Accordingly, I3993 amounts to 2.71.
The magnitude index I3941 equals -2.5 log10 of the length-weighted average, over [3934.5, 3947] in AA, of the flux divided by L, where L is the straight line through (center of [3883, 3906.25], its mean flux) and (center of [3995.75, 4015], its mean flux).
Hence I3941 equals 0.14 mag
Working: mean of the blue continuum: 1.89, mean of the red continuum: 2.91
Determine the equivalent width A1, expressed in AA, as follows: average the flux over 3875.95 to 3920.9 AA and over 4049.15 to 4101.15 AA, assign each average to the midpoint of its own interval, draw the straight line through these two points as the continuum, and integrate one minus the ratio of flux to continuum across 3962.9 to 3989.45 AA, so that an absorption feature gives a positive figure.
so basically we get 6.23 AA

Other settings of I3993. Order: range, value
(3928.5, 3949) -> 1.97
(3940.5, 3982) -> 2.02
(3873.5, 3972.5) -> 2.14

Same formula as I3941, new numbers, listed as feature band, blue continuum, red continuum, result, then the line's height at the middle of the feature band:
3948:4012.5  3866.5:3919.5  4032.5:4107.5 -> 0.06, 2.5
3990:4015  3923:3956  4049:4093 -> -0.15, 2.51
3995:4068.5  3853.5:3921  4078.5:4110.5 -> -0.24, 2.38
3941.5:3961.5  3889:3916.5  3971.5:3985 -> -0.22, 2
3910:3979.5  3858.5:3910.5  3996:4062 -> 0.17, 2.55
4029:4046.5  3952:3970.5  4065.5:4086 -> -0.17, 2.53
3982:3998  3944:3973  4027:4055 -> -0.18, 2.38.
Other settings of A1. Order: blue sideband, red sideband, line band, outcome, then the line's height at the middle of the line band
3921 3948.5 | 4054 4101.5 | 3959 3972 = 3.3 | 2.29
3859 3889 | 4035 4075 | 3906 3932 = -1.7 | 2.45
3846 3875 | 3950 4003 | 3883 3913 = 3.4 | 2.39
